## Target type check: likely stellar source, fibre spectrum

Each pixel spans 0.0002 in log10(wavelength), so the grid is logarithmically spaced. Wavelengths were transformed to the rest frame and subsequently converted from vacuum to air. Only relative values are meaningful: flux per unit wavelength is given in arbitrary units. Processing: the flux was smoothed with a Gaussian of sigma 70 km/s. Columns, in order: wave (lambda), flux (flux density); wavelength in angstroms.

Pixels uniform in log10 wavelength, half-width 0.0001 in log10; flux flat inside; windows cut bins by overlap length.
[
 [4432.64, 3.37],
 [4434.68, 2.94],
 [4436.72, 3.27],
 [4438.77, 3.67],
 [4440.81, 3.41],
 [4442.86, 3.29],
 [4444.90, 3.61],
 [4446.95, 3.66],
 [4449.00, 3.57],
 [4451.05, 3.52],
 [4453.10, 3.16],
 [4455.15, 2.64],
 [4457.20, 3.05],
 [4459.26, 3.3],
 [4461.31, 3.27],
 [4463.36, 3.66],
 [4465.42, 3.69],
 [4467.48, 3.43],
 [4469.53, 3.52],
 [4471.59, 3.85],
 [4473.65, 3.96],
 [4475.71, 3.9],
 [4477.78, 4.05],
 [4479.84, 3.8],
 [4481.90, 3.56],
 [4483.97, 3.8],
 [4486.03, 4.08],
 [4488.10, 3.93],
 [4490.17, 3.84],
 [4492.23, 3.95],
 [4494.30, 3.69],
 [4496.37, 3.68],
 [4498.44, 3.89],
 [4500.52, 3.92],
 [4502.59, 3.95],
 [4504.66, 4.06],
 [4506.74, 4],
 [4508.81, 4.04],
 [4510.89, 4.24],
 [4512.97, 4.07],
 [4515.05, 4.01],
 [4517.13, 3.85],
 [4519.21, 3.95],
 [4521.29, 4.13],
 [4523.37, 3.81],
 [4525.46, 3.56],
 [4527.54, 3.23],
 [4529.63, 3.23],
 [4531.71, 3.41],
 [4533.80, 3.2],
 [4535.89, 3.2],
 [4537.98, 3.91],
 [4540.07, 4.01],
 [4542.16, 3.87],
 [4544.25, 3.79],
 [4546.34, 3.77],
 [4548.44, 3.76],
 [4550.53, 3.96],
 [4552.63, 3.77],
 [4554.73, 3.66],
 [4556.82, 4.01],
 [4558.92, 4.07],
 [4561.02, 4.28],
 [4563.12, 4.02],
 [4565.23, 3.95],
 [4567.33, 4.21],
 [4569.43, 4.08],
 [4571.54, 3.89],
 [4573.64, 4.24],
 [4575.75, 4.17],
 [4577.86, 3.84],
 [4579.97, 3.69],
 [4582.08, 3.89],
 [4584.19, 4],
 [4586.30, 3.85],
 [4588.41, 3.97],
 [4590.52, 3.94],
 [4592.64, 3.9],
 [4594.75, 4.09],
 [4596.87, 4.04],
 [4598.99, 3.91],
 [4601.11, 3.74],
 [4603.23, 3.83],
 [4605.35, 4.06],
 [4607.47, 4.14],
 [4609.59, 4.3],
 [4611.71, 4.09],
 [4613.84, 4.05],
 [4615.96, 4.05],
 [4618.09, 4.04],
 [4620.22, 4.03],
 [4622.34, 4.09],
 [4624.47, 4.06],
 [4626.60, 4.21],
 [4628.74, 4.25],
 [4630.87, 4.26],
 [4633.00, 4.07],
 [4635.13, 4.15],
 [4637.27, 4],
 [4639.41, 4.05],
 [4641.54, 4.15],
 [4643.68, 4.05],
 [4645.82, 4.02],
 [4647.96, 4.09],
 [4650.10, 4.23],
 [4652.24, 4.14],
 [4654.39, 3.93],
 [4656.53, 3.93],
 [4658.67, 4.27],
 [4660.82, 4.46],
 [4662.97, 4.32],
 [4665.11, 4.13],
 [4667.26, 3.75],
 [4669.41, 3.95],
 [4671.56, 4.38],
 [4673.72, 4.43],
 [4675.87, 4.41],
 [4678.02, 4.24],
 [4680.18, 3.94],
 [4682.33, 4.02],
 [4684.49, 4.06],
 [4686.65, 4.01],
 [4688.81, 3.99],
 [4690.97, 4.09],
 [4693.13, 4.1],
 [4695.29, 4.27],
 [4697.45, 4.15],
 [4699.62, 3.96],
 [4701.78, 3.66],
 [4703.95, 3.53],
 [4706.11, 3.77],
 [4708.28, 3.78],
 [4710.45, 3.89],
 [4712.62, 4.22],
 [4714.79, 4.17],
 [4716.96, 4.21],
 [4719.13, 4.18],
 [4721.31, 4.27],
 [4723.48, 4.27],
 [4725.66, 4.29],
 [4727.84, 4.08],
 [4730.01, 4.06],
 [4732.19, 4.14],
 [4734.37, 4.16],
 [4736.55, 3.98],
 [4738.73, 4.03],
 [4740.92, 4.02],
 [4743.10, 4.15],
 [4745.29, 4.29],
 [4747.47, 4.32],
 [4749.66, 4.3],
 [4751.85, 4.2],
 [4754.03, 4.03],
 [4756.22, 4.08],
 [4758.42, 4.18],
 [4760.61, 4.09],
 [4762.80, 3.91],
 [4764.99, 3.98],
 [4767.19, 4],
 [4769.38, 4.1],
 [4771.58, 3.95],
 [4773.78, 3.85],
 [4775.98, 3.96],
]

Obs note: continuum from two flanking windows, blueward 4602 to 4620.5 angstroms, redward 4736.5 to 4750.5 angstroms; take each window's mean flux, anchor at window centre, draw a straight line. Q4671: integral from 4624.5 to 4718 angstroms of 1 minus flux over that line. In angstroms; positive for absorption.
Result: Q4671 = 0.55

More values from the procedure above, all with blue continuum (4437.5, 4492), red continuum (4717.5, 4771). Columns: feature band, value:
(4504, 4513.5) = -1.1 angstroms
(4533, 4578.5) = -1.6 angstroms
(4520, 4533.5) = 0.6 angstroms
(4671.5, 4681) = -0.7 angstroms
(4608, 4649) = -2.1 angstroms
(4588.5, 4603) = -0.3 angstroms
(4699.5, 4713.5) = 0.8 angstroms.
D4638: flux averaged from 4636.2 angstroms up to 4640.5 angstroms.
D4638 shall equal 4.03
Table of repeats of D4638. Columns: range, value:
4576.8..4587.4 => 3.85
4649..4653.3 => 4.19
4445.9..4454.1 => 3.48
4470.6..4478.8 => 3.94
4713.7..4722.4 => 4.21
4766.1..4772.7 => 4.02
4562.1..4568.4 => 4.06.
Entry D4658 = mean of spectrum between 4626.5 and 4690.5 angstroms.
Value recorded 4.13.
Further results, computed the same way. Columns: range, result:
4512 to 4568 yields 3.8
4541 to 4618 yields 3.97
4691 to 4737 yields 4.06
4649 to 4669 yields 4.12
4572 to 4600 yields 3.96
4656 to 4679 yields 4.21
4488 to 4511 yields 3.92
